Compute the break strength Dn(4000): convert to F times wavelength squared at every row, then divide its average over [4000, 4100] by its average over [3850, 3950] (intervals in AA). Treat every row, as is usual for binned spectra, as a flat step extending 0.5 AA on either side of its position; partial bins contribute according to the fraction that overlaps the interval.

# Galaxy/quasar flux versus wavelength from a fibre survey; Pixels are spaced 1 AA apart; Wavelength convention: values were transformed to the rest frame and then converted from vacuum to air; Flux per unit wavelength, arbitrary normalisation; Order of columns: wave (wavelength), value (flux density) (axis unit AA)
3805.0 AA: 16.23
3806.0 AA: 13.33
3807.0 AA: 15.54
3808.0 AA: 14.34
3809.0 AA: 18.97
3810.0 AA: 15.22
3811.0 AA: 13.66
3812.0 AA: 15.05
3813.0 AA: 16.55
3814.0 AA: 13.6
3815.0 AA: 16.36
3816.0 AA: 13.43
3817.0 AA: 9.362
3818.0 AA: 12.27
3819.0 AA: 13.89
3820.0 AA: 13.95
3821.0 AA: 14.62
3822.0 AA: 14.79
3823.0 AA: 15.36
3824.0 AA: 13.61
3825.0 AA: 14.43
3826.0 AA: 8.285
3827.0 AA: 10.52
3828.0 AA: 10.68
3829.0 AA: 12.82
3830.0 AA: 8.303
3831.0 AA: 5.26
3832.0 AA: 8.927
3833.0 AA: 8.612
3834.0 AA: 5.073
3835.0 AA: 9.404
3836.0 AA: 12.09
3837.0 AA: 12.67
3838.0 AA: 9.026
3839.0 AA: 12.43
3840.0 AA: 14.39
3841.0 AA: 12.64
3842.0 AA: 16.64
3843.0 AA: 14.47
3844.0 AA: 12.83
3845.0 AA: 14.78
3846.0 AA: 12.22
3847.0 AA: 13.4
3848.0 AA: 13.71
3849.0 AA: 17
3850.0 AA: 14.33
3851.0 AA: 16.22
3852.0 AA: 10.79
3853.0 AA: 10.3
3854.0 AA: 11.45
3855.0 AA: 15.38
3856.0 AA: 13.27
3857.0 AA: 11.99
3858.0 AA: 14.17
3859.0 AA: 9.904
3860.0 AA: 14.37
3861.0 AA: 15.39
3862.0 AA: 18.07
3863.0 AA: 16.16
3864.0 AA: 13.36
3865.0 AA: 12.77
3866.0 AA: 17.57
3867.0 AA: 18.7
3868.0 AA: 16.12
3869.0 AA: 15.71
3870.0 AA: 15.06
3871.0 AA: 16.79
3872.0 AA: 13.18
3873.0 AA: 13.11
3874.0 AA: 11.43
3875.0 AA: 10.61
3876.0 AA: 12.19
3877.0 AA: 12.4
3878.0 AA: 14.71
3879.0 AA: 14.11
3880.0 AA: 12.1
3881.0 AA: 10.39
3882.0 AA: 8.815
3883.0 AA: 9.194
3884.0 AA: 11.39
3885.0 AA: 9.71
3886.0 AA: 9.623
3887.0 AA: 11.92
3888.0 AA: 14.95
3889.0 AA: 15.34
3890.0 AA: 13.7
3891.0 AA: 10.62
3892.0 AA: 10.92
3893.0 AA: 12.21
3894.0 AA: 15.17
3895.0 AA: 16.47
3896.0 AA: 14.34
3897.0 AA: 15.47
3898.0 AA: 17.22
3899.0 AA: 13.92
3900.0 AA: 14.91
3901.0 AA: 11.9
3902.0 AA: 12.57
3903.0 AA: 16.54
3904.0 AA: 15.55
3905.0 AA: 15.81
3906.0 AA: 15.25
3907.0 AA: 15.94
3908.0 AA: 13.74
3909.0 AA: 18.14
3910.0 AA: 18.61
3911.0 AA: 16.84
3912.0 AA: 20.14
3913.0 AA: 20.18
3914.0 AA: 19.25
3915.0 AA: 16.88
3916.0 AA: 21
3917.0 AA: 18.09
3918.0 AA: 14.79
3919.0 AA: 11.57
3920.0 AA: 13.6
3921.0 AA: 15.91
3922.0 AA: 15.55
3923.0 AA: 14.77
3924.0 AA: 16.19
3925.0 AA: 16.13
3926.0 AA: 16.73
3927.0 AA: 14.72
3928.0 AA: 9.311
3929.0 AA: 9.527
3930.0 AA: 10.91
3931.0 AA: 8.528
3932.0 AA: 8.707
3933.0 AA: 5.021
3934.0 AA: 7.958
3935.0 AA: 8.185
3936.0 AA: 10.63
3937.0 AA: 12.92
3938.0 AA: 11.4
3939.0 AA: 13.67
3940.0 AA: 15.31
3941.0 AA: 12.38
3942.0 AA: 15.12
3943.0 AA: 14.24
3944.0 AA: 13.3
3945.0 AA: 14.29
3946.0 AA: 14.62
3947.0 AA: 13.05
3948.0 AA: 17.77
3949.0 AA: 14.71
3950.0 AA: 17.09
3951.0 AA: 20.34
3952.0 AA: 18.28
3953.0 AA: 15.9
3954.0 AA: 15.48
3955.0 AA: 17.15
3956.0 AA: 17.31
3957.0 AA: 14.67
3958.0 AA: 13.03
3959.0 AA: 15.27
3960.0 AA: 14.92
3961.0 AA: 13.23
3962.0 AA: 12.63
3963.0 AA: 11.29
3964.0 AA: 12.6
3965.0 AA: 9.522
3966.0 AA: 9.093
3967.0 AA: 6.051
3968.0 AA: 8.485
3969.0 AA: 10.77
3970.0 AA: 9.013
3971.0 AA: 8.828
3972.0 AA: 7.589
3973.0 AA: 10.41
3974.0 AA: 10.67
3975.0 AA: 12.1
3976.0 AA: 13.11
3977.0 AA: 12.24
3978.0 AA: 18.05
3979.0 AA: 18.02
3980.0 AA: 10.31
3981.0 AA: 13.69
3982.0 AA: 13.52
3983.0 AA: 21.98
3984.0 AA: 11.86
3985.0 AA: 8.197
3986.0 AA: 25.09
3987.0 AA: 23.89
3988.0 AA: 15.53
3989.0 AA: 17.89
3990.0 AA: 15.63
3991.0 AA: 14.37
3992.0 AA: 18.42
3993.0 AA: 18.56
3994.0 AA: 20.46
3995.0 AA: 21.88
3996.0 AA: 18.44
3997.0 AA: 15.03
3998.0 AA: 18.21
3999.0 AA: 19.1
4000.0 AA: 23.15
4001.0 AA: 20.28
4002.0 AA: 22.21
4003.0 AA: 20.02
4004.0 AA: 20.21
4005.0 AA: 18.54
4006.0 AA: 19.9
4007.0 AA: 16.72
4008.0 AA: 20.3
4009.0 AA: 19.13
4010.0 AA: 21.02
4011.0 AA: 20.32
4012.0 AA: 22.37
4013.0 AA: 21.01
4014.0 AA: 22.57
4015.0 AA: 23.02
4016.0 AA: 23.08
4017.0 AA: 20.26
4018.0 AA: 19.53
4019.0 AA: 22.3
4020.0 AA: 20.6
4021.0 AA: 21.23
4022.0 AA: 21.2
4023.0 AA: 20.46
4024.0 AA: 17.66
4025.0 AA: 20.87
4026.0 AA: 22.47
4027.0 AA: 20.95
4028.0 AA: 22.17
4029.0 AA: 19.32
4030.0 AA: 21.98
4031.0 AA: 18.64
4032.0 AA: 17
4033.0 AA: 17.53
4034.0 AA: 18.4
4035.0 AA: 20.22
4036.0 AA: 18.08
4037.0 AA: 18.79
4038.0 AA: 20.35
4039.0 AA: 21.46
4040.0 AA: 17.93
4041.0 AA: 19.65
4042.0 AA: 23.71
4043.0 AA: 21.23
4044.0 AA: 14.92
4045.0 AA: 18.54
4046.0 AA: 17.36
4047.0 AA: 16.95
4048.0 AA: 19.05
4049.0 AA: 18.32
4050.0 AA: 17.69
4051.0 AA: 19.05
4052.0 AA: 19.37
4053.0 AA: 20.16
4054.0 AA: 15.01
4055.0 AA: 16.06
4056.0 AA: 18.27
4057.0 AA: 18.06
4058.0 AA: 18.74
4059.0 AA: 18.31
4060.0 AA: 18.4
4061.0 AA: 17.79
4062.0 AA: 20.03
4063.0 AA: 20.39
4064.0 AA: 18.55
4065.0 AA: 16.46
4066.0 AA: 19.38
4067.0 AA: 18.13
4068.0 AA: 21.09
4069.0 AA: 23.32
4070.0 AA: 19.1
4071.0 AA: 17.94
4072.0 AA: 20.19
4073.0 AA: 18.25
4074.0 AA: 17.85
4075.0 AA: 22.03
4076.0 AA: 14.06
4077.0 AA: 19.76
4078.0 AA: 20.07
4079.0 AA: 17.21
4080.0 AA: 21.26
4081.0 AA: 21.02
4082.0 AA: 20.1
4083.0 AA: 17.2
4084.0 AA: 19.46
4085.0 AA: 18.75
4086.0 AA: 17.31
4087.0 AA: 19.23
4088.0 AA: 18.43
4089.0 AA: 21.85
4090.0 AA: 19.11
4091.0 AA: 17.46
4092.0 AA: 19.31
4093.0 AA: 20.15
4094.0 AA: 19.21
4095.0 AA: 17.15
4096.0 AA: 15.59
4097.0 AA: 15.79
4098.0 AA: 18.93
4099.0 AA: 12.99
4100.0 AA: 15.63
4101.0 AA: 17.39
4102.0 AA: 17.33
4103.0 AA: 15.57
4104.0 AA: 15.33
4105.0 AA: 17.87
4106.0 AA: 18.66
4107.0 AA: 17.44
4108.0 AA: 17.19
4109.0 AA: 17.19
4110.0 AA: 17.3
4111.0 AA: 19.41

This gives 1.50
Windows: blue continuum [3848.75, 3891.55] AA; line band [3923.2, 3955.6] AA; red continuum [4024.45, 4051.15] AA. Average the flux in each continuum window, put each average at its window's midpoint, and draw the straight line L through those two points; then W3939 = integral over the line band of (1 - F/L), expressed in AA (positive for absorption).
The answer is 4.9 AA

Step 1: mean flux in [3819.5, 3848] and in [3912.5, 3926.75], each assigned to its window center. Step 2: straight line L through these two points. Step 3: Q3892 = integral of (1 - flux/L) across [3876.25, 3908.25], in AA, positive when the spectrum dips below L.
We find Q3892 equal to 3.6 AA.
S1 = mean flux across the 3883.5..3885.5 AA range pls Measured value 10.6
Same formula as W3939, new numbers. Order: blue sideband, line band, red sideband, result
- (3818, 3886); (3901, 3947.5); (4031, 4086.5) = 2.0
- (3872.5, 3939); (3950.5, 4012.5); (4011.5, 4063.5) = 4.6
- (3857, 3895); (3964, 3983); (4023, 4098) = 5.6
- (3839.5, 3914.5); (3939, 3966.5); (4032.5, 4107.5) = 2.3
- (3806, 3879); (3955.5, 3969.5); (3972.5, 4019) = 4.1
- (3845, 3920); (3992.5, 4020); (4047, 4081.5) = -4.6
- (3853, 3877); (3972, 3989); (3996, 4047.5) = 3.4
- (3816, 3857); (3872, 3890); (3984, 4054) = 2.6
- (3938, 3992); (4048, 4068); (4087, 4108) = -2.3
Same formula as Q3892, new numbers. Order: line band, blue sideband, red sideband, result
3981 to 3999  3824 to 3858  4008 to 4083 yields 0.0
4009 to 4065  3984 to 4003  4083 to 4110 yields -4.3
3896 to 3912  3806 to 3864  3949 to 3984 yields -2.9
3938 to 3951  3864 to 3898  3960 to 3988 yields -1.8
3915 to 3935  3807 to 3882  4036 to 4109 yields 2.6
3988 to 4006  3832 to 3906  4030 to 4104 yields -2.4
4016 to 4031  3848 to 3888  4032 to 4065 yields -2.4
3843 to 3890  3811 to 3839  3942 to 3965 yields -2.2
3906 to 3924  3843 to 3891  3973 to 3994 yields -3.0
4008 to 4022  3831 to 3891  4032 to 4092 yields -3.0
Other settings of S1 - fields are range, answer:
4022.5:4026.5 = 20.4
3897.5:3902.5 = 14.1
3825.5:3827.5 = 9.4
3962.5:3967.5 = 9.71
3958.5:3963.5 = 13.5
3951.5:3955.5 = 16.7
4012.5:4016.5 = 22.4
